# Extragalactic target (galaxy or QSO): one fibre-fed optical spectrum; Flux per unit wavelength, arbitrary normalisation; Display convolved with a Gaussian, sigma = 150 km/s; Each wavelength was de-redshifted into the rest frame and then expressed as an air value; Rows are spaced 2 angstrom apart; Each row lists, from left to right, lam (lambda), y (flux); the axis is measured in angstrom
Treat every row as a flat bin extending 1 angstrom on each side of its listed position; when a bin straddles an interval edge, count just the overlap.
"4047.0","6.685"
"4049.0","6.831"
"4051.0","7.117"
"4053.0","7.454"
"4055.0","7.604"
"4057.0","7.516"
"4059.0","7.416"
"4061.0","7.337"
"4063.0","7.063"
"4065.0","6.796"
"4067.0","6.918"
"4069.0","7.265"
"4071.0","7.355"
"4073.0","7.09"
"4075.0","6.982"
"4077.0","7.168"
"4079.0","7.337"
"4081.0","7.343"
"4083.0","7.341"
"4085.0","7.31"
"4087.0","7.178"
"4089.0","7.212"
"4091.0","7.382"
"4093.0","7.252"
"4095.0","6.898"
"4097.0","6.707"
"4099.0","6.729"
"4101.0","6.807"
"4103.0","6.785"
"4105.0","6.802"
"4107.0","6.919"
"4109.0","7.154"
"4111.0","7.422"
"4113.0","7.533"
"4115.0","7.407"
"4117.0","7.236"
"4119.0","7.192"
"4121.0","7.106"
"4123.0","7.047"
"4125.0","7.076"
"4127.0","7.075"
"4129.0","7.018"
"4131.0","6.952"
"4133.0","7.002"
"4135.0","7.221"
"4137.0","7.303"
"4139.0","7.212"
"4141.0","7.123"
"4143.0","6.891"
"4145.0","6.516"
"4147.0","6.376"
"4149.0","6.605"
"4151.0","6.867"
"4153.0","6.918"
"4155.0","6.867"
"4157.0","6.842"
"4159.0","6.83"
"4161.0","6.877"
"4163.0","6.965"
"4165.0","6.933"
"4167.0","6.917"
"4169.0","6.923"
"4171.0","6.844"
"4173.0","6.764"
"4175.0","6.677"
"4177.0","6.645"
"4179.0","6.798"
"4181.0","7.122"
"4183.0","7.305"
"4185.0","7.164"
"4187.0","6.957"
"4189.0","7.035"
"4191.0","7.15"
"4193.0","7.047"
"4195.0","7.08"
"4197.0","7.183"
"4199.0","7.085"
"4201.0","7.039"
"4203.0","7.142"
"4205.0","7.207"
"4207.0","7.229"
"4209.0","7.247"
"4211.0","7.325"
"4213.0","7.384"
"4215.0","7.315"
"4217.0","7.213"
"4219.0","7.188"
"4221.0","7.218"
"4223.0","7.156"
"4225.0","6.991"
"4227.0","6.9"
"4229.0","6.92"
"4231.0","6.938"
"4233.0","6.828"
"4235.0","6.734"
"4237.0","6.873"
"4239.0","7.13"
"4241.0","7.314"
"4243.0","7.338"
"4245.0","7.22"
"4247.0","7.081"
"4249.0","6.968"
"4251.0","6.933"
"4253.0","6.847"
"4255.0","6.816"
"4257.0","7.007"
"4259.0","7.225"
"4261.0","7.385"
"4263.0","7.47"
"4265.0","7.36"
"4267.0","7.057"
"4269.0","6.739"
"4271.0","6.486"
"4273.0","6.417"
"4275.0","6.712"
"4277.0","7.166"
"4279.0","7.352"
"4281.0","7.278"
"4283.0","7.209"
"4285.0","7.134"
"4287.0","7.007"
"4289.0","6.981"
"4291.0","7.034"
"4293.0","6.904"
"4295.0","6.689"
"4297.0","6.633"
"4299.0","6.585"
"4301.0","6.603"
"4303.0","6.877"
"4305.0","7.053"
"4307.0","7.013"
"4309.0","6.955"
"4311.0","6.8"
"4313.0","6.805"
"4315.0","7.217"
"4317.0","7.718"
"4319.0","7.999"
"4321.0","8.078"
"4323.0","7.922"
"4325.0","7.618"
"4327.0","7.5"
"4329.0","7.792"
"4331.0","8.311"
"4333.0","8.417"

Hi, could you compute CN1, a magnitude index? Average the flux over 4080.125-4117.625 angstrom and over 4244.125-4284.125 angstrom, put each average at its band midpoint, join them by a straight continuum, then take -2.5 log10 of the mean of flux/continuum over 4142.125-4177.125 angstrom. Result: 0.05 mag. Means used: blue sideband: 7.13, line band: 6.8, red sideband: 7.04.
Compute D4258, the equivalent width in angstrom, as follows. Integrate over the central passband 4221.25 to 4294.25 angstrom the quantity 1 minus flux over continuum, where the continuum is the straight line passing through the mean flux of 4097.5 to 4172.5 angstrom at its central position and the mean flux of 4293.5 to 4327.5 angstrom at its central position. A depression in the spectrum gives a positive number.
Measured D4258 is 0.9 angstrom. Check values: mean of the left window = 6.98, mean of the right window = 7.17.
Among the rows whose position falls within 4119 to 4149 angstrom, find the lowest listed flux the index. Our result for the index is 6.376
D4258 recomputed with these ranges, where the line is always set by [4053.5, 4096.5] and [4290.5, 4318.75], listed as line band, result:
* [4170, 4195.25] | 0.5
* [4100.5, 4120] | 0.1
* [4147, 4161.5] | 0.7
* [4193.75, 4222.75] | -0.6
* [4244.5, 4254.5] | 0.0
